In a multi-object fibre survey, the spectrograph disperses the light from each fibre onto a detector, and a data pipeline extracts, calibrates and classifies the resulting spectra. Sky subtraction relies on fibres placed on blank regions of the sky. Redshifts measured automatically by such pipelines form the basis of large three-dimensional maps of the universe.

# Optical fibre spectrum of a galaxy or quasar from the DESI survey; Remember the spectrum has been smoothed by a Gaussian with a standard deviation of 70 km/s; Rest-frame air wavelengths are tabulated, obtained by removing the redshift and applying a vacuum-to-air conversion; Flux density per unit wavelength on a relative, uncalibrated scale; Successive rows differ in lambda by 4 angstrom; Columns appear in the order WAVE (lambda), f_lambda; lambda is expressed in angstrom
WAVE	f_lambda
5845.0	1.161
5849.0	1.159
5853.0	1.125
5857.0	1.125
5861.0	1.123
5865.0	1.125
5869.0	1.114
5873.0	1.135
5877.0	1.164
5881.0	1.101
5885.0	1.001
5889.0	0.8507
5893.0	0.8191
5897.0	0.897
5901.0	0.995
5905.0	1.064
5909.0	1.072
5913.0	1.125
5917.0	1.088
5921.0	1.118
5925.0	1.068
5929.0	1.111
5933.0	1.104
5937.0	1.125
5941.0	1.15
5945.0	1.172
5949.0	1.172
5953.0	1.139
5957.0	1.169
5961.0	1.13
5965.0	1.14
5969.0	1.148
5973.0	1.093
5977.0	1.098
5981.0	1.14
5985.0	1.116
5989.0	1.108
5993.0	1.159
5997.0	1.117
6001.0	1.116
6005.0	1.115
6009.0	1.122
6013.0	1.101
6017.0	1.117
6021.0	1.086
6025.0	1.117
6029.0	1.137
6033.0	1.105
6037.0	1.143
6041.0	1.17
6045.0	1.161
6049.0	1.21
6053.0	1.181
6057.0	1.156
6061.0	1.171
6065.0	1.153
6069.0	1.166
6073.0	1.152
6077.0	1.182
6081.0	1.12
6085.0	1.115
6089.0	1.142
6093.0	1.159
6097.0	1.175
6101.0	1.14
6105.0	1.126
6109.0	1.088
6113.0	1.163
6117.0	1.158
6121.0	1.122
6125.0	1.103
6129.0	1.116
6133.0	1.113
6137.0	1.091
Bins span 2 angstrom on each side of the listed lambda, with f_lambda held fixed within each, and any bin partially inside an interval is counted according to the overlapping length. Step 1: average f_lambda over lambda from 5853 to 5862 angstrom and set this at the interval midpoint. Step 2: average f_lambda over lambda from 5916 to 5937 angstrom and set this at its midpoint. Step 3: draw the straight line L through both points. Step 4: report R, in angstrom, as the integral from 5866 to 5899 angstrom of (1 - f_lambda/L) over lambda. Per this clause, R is 3.0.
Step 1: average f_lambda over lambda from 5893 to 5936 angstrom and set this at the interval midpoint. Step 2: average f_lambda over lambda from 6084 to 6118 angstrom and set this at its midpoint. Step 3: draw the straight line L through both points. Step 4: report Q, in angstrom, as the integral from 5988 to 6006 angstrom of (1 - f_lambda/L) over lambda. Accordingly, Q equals -0.5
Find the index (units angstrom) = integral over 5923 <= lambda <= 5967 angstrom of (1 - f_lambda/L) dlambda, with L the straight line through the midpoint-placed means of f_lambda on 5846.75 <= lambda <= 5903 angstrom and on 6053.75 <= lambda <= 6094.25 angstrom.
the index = -1.9 angstrom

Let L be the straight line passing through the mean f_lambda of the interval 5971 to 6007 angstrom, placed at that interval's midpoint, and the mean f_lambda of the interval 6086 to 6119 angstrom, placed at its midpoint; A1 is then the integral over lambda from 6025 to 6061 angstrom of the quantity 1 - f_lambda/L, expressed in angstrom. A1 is -0.84 angstrom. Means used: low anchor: 1.12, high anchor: 1.14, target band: 1.16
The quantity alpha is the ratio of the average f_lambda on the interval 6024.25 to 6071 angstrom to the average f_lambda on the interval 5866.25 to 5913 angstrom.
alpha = 1.13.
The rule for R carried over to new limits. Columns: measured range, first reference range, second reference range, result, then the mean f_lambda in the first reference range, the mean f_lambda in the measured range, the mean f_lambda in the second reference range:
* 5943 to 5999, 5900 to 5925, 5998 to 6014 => -1.8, 1.08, 1.14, 1.11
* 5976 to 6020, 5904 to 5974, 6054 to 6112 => 0.5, 1.12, 1.12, 1.15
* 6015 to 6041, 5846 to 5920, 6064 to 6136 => -0.2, 1.06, 1.12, 1.14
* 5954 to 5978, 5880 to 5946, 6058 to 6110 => -1.2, 1.05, 1.13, 1.15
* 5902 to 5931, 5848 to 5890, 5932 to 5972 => 0.9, 1.1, 1.09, 1.14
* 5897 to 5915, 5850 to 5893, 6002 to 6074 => 0.7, 1.08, 1.05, 1.14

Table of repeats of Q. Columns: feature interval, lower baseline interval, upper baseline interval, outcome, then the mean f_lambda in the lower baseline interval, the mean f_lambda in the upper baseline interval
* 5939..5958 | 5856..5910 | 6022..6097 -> -1.38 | 1.04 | 1.15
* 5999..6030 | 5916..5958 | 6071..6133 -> 0.53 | 1.13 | 1.14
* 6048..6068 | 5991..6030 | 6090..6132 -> -0.82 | 1.12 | 1.13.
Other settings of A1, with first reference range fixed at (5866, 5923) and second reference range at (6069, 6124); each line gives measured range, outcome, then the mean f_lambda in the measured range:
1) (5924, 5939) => -0.64 angstrom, 1.1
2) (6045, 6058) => -0.72 angstrom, 1.18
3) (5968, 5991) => -0.70 angstrom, 1.12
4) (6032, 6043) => -0.30 angstrom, 1.14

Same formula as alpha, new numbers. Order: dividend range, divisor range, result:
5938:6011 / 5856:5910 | 1.09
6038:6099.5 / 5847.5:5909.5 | 1.10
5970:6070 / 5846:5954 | 1.05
